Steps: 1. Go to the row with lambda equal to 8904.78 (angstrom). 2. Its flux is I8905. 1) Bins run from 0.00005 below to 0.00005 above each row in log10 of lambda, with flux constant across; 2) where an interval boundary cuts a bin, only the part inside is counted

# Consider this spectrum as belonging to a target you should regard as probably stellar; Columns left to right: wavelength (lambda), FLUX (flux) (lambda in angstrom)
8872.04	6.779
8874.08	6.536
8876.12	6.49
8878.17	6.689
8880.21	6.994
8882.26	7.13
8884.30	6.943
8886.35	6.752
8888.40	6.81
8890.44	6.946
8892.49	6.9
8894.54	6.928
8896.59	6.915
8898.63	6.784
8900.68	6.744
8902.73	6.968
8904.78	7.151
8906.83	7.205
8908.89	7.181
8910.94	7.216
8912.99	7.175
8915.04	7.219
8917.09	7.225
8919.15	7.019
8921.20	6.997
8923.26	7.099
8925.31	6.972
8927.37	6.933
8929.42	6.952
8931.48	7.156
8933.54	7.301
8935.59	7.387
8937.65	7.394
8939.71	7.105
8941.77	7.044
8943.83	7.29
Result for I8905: 7.151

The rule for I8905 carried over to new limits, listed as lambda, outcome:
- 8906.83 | 7.205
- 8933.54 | 7.301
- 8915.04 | 7.219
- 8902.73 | 6.968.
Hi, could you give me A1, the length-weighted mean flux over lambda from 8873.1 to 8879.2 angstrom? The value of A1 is 6.58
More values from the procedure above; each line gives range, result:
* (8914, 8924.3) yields 7.11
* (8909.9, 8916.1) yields 7.21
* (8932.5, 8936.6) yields 7.35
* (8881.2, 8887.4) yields 6.93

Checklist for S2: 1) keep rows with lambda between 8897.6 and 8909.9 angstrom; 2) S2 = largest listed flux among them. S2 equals 7.205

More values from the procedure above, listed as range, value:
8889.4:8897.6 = 6.946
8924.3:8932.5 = 7.156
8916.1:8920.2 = 7.225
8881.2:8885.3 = 7.13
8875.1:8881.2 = 6.994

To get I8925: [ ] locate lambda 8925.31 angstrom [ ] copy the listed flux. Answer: 6.972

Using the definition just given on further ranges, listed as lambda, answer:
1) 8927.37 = 6.933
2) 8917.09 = 7.225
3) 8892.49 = 6.9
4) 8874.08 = 6.536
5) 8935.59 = 7.387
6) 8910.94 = 7.216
